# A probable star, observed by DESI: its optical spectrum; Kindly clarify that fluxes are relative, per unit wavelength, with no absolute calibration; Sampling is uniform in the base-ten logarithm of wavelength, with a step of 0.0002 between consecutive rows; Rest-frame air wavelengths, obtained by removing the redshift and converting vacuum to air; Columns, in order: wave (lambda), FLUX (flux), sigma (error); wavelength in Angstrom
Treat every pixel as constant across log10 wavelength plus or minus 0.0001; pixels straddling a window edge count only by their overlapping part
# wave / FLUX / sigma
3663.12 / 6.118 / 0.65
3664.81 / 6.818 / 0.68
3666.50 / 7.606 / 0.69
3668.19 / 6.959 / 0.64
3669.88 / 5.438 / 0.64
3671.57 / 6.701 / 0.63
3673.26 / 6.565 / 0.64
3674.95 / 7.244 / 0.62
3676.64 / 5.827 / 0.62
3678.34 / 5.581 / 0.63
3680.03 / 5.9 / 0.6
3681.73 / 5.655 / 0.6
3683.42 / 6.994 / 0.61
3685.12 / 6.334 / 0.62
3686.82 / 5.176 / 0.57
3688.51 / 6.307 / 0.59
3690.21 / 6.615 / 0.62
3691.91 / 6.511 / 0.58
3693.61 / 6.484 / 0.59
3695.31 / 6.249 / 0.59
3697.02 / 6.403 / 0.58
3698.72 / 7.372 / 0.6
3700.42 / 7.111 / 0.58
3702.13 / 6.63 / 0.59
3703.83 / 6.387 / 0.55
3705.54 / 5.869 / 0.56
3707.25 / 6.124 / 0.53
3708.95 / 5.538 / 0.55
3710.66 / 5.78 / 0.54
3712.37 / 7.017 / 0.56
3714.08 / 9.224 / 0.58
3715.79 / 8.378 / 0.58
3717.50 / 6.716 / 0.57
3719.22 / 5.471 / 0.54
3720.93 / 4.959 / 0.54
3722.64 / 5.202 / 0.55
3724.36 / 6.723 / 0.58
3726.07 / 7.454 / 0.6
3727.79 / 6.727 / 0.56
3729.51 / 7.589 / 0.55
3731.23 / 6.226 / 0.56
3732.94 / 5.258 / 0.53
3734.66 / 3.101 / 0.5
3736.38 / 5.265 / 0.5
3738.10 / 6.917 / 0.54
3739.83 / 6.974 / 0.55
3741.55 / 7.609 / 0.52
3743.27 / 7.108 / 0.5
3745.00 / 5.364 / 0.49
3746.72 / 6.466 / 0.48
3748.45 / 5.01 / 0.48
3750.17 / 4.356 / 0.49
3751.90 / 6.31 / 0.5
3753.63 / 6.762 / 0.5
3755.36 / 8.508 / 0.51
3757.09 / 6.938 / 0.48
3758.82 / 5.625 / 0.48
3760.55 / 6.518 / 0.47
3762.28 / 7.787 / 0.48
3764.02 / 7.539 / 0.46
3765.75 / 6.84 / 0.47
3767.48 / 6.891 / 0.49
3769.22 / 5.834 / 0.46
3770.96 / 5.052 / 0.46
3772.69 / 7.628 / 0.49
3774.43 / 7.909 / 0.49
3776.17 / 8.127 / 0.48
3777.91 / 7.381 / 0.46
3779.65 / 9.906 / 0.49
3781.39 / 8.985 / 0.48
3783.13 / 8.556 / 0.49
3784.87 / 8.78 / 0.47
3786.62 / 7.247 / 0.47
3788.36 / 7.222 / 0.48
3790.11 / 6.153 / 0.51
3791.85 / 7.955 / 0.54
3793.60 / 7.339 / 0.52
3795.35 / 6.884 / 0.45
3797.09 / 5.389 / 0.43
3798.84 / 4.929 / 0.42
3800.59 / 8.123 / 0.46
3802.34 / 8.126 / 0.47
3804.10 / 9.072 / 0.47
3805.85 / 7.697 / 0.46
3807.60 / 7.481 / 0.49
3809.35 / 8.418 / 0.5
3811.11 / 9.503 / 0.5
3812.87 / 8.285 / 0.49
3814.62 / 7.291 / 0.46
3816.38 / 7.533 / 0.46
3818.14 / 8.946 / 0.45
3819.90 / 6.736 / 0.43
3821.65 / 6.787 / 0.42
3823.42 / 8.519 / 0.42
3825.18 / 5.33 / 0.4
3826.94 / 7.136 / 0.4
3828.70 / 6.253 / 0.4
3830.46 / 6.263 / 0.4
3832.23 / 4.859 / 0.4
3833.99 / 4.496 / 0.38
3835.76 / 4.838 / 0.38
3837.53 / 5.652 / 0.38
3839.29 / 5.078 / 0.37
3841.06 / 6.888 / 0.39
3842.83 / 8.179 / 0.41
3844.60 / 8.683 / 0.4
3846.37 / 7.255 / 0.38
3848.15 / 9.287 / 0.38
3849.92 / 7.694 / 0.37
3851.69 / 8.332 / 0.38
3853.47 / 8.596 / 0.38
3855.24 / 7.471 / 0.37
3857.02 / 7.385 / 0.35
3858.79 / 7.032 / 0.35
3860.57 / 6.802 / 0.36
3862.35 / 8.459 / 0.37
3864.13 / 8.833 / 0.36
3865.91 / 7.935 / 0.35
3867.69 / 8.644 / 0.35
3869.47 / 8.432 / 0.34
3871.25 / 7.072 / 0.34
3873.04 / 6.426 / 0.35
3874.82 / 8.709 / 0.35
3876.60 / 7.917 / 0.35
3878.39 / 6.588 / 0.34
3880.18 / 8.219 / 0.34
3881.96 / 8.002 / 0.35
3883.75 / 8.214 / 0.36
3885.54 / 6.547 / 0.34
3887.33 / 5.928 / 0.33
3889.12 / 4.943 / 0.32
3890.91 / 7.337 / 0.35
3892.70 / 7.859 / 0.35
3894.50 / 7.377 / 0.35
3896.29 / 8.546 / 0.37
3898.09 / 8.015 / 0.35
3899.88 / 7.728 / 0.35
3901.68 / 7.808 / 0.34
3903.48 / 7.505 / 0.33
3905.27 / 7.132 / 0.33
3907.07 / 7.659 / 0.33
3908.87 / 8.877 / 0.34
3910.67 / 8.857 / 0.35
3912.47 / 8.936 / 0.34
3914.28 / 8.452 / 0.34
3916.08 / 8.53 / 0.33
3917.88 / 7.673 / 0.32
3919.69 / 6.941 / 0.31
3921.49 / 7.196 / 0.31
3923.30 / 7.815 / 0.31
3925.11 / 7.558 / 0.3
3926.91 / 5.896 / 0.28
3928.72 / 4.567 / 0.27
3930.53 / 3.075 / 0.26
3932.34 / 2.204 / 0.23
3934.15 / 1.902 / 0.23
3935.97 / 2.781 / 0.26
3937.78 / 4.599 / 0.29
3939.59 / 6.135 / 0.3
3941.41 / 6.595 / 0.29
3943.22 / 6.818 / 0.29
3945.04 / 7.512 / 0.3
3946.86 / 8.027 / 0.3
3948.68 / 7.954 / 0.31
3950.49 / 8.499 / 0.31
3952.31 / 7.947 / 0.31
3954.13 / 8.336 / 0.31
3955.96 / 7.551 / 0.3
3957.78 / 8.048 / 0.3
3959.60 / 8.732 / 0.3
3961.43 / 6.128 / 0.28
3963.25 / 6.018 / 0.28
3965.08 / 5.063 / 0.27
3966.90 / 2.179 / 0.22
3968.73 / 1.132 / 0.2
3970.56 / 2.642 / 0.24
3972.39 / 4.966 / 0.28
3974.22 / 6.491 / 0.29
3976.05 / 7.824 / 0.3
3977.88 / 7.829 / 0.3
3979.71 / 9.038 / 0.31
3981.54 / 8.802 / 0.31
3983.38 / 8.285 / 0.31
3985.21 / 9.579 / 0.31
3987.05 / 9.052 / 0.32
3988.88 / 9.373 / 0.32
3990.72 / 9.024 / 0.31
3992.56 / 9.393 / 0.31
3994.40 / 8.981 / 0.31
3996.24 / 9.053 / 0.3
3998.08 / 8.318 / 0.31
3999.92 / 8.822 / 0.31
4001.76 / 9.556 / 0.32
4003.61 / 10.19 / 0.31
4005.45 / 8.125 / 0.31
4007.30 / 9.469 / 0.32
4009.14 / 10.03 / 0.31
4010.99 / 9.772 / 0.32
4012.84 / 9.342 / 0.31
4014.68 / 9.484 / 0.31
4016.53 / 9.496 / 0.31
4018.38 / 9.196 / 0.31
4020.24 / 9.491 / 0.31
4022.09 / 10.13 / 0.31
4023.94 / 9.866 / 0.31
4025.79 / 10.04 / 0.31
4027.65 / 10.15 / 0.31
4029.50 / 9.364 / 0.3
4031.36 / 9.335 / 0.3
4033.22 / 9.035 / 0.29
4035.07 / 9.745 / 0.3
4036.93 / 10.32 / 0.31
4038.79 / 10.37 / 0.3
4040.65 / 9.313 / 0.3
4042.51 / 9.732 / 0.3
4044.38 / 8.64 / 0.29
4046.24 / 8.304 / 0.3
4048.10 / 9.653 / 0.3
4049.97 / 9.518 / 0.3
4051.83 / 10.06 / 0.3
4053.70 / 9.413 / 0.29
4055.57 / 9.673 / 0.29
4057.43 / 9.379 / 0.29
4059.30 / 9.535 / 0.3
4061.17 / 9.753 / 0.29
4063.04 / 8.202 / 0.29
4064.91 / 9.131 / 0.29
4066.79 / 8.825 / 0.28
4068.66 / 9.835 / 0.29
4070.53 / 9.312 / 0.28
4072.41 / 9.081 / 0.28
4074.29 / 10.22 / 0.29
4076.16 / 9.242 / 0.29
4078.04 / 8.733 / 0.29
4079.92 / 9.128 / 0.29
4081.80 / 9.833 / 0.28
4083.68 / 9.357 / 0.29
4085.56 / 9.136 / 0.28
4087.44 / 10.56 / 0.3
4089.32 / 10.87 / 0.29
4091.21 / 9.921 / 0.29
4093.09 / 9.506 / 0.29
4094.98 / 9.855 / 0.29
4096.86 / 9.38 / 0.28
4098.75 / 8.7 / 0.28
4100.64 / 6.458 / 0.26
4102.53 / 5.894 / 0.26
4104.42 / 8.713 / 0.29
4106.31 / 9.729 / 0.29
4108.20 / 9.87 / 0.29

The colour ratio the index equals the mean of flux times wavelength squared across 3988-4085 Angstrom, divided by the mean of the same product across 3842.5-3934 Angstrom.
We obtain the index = 1.4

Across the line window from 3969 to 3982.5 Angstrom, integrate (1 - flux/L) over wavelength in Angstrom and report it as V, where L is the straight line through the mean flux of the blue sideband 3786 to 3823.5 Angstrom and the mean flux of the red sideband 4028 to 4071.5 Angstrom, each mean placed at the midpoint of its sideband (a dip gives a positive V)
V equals 3.5 Angstrom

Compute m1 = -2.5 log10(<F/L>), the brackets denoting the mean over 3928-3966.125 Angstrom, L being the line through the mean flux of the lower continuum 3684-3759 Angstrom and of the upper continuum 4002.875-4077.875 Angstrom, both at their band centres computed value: 0.37 mag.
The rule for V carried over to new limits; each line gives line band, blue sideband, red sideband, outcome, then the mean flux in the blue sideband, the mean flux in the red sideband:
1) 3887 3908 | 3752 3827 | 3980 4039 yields 2.6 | 7.43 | 9.4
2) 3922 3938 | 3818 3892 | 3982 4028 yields 7.2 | 7.19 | 9.35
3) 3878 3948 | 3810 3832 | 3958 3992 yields 2.1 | 7.31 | 6.84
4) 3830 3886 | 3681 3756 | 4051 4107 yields 1.0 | 6.36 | 9.24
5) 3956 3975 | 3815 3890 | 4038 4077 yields 7.1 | 7.21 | 9.39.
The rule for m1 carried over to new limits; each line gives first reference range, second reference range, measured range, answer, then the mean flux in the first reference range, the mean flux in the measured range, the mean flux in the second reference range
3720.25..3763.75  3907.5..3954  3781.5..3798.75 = -0.14 mag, 6.29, 7.25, 6.65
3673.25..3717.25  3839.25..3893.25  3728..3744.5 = 0.09 mag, 6.51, 6.23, 7.61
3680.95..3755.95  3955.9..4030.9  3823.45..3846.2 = 0.14 mag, 6.36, 6.27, 8.22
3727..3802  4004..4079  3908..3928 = 0.06 mag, 6.83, 7.85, 9.46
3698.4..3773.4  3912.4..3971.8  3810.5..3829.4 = -0.18 mag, 6.45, 7.47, 6.12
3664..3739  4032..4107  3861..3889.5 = 0.02 mag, 6.37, 7.59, 9.3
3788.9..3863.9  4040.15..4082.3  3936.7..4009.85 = 0.14 mag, 7.23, 7.54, 9.32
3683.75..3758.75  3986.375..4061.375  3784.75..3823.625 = -0.05 mag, 6.38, 7.54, 9.45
